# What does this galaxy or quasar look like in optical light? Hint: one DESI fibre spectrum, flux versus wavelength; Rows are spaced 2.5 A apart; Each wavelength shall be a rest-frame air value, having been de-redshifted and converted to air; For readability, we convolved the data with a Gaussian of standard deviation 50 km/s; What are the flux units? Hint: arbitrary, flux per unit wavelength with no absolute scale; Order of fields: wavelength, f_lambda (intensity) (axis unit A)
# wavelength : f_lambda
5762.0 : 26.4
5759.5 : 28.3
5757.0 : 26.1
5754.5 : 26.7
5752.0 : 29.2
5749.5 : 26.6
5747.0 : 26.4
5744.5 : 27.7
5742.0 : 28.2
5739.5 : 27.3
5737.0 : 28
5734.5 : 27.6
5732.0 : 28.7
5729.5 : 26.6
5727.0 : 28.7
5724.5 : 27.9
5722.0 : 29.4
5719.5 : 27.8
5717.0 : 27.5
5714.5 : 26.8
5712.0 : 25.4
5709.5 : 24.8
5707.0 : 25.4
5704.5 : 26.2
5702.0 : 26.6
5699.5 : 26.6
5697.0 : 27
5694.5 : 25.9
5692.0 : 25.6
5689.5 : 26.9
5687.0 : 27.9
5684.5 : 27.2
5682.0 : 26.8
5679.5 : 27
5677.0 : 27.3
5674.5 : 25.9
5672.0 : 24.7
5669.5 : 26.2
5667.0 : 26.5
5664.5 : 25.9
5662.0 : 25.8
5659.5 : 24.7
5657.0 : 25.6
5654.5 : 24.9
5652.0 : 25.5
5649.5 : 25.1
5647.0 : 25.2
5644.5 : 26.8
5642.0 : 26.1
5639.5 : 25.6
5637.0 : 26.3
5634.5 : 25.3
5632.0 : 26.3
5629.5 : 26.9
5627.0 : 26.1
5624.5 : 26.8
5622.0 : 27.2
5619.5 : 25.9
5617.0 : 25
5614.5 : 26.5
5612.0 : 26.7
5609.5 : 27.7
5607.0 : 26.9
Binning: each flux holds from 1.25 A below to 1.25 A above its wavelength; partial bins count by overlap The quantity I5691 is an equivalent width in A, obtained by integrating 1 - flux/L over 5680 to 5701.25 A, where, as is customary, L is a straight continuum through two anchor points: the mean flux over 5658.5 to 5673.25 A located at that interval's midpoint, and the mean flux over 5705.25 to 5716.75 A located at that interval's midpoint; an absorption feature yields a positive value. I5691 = -0.8 A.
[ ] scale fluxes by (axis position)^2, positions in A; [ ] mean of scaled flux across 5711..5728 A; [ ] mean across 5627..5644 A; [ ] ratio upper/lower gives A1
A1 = 1.09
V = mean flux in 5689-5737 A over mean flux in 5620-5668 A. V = 1.04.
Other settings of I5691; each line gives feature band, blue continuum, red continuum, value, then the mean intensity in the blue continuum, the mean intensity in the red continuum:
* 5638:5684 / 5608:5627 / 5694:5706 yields 1.0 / 26.5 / 26.5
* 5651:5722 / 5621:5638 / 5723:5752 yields 2.1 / 26.4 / 27.7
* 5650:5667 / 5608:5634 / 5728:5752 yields 0.9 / 26.5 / 27.6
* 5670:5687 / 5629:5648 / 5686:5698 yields -0.1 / 26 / 26.6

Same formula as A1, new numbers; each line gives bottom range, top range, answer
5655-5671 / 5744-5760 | 1.09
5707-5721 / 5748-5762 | 1.05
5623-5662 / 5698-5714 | 1.03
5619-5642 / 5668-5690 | 1.03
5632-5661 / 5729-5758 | 1.11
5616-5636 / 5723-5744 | 1.11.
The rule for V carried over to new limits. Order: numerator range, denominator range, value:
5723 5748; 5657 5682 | 1.07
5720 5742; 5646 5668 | 1.10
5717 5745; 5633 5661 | 1.09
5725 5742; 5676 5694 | 1.03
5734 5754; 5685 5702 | 1.03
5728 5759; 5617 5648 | 1.05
